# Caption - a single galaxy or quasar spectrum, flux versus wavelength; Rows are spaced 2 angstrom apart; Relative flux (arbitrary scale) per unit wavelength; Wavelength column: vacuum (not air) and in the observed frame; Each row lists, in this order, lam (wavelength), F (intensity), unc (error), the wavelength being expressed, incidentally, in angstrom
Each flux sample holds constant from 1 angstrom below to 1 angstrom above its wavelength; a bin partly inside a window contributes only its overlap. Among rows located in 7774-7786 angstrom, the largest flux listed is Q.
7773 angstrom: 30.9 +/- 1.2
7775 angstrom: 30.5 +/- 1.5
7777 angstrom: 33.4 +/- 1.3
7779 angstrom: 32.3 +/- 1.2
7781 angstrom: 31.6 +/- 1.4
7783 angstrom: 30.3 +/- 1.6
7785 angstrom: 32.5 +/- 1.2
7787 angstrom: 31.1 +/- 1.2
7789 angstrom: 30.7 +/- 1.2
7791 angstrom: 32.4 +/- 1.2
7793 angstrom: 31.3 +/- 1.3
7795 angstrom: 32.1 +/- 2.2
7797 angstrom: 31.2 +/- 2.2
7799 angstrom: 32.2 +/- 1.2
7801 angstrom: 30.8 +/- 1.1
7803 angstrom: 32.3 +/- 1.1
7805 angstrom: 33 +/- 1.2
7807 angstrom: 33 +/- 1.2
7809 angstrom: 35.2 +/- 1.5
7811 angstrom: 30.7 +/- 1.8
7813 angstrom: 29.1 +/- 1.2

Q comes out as 33.4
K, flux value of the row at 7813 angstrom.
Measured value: 29.1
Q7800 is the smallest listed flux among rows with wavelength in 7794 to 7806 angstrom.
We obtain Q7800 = 30.8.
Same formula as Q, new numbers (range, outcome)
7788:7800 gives 32.4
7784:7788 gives 32.5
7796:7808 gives 33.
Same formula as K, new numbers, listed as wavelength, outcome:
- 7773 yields 30.9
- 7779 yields 32.3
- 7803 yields 32.3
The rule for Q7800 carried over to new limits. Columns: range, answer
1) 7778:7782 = 31.6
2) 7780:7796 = 30.3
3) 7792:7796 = 31.3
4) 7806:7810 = 33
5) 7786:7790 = 30.7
